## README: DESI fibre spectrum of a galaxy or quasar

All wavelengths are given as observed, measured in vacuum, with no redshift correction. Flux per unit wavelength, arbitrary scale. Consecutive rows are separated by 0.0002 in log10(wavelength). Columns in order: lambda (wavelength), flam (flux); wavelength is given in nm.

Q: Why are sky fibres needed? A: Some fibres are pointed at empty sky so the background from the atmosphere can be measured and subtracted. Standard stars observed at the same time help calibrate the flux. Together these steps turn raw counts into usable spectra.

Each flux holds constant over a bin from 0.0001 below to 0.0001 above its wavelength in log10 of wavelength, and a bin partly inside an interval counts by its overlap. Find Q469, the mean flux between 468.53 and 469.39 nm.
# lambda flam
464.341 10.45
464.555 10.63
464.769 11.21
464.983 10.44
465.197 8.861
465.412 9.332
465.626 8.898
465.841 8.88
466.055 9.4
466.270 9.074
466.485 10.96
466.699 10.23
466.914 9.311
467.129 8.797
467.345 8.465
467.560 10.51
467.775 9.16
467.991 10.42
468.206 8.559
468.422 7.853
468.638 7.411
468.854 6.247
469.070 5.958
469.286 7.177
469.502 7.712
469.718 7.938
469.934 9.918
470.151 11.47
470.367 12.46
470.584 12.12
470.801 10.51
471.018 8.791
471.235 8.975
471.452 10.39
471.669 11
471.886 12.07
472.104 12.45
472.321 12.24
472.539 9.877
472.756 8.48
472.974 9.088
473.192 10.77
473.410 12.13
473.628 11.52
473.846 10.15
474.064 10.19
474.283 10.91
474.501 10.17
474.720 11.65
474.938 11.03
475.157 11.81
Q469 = 6.69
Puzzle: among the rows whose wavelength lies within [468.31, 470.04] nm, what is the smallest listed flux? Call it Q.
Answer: 5.958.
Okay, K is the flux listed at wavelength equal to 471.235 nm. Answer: 8.975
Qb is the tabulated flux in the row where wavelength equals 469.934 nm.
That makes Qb 9.918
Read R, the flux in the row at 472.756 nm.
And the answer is 8.48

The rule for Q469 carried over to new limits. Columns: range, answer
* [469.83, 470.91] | 11.3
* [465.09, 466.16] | 9.07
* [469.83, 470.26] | 10.7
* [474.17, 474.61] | 10.5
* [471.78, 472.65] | 11.6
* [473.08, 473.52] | 11.4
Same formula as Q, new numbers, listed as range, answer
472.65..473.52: 8.48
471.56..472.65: 9.877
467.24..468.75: 7.411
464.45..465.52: 8.861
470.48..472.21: 8.791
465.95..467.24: 8.797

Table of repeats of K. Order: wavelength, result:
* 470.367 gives 12.46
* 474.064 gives 10.19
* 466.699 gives 10.23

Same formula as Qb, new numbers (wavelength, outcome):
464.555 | 10.63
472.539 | 9.877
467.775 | 9.16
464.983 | 10.44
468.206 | 8.559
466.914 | 9.311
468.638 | 7.411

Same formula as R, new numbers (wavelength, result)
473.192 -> 10.77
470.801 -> 10.51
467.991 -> 10.42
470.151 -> 11.47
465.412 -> 9.332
